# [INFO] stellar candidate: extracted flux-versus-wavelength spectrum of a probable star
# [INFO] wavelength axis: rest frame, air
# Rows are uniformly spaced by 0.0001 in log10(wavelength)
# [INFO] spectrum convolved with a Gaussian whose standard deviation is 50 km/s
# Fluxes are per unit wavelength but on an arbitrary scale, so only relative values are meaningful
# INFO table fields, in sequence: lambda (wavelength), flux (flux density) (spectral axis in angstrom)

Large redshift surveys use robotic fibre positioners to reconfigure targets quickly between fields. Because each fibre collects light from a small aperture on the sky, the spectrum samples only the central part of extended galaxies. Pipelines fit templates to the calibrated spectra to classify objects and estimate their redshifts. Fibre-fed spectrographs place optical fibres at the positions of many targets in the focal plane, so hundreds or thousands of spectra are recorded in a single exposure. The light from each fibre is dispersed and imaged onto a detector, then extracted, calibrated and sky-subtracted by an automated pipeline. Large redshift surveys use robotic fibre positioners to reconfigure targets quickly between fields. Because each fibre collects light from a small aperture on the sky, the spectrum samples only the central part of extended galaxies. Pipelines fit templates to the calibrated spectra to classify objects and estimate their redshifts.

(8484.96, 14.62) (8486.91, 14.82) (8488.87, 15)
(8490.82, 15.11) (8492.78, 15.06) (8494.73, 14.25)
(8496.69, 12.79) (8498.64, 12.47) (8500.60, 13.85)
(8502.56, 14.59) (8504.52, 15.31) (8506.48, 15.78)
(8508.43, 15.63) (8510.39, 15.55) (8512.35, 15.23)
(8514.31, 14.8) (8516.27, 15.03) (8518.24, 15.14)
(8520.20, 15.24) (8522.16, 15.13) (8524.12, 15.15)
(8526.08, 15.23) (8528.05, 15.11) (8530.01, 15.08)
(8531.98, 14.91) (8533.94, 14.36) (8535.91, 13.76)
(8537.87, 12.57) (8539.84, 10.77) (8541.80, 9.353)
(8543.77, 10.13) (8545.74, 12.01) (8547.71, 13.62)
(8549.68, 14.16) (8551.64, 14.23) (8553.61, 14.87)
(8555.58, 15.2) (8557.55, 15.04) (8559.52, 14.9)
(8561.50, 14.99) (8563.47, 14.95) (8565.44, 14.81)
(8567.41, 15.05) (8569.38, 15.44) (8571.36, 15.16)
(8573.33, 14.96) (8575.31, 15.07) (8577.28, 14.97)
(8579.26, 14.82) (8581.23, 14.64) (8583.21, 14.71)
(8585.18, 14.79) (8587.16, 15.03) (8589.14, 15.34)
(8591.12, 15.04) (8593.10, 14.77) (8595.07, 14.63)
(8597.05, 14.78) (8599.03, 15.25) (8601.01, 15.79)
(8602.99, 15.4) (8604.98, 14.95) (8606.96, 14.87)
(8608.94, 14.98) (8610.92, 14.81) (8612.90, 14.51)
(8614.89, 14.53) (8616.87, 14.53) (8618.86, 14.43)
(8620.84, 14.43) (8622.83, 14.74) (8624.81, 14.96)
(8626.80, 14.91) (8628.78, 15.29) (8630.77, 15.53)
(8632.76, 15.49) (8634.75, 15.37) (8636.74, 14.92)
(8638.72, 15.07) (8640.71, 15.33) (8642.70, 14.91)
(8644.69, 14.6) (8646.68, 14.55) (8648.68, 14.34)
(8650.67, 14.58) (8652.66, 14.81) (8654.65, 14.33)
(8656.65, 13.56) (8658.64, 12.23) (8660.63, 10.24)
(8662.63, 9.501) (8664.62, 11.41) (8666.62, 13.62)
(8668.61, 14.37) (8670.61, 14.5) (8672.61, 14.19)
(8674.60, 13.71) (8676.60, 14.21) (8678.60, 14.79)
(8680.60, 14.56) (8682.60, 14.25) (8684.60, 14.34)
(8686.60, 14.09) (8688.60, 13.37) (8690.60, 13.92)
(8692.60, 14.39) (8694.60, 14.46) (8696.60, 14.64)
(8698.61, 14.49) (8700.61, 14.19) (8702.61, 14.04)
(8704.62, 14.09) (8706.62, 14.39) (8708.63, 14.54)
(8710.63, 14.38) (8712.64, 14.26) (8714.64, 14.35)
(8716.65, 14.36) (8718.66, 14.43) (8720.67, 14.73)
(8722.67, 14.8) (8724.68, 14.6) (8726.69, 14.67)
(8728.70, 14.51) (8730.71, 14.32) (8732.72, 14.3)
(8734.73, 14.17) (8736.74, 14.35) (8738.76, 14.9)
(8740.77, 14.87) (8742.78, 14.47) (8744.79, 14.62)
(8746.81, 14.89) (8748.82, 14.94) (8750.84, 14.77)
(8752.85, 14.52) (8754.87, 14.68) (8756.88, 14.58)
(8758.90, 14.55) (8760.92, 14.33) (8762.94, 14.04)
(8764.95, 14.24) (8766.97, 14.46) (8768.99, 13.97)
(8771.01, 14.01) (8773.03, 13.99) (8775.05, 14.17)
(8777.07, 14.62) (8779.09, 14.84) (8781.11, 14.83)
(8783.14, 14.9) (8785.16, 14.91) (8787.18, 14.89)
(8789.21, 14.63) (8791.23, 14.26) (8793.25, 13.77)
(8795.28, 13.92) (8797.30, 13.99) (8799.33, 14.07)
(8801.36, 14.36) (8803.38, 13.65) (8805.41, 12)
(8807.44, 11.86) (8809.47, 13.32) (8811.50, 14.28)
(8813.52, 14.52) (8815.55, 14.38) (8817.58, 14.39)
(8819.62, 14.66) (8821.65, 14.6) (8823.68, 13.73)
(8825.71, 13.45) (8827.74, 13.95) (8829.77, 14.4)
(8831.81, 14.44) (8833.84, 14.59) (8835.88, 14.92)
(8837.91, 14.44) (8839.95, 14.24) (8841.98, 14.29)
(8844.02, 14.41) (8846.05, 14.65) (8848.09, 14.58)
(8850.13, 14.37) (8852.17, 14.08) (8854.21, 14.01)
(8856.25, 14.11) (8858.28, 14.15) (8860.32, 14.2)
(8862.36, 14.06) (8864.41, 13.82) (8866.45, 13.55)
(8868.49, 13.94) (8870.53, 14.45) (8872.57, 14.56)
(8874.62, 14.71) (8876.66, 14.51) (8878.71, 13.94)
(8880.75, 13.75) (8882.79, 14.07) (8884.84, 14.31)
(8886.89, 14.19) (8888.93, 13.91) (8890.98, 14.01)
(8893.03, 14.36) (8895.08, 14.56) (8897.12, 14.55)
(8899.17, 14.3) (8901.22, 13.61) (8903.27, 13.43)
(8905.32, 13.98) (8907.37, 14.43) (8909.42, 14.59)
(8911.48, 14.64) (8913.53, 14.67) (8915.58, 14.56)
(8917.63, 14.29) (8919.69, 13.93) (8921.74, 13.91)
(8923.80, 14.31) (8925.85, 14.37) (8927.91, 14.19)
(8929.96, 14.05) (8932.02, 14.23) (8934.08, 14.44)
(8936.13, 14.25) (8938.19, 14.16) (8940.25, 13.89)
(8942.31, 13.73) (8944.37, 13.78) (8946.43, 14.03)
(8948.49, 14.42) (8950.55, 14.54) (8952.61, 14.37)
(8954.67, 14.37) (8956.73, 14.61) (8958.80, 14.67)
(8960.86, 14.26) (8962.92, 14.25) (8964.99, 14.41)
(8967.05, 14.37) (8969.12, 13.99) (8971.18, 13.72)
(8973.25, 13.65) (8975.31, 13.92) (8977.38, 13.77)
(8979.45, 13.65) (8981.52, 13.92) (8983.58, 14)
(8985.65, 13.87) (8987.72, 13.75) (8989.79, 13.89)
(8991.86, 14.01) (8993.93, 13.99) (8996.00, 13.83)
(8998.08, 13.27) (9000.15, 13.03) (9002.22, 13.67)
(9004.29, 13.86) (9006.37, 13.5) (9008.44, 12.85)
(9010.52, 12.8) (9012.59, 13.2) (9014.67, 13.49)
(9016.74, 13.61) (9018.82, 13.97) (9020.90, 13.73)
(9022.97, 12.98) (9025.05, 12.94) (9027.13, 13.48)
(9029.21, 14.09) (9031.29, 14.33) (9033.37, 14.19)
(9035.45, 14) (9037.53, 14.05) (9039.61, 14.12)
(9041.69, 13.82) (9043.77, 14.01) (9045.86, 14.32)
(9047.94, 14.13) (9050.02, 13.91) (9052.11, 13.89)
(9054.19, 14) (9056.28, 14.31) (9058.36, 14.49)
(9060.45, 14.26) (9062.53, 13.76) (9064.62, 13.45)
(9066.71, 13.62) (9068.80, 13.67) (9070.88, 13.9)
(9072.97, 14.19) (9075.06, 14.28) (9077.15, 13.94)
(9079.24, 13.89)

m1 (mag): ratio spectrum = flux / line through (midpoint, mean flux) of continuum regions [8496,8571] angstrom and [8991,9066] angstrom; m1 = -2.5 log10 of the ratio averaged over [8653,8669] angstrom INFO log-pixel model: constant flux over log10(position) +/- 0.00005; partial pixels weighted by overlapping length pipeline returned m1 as 0.140 mag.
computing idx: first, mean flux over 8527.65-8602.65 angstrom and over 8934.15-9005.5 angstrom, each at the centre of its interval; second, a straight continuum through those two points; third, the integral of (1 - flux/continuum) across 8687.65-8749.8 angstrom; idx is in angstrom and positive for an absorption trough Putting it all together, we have -0.9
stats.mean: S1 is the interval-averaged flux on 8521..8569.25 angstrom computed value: 14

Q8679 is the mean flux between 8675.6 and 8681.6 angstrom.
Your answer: 14.5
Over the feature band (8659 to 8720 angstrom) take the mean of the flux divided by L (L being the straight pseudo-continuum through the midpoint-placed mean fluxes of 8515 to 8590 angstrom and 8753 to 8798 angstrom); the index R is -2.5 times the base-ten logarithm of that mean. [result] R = 0.04 mag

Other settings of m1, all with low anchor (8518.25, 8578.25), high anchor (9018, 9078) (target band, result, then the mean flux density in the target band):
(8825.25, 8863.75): -0.02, 14.3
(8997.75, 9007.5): 0.04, 13.5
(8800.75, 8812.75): 0.07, 13.2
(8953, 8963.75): -0.03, 14.4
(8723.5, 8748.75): -0.03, 14.6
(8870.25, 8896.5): -0.02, 14.3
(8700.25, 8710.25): -0.01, 14.3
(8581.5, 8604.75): -0.06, 15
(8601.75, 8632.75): -0.05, 14.9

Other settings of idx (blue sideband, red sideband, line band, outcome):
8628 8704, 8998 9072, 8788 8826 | 0.19 angstrom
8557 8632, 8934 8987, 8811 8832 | 0.26 angstrom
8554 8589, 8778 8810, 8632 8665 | 1.76 angstrom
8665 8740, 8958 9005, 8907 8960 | -1.19 angstrom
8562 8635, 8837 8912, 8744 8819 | 1.11 angstrom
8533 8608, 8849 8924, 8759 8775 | 0.08 angstrom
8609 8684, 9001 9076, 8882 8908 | -0.32 angstrom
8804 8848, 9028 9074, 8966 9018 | 1.38 angstrom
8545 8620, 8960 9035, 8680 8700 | 0.38 angstrom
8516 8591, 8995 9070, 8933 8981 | -1.04 angstrom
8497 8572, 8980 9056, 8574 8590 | -0.74 angstrom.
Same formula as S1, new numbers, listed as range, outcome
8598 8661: 14.7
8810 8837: 14.3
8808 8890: 14.2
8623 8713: 14.2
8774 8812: 14.1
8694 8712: 14.4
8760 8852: 14.2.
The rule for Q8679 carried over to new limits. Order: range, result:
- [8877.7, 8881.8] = 13.9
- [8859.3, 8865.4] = 14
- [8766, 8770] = 14.2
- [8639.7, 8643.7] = 15.1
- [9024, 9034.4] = 13.8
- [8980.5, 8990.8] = 13.9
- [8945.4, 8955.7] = 14.4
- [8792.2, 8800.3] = 13.9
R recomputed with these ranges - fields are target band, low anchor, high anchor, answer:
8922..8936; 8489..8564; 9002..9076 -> -0.03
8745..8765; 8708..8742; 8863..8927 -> -0.01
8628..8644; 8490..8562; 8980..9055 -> -0.08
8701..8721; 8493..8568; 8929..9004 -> -0.01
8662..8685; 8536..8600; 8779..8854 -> 0.04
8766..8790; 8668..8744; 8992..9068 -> -0.02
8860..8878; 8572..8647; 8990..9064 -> 0.00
